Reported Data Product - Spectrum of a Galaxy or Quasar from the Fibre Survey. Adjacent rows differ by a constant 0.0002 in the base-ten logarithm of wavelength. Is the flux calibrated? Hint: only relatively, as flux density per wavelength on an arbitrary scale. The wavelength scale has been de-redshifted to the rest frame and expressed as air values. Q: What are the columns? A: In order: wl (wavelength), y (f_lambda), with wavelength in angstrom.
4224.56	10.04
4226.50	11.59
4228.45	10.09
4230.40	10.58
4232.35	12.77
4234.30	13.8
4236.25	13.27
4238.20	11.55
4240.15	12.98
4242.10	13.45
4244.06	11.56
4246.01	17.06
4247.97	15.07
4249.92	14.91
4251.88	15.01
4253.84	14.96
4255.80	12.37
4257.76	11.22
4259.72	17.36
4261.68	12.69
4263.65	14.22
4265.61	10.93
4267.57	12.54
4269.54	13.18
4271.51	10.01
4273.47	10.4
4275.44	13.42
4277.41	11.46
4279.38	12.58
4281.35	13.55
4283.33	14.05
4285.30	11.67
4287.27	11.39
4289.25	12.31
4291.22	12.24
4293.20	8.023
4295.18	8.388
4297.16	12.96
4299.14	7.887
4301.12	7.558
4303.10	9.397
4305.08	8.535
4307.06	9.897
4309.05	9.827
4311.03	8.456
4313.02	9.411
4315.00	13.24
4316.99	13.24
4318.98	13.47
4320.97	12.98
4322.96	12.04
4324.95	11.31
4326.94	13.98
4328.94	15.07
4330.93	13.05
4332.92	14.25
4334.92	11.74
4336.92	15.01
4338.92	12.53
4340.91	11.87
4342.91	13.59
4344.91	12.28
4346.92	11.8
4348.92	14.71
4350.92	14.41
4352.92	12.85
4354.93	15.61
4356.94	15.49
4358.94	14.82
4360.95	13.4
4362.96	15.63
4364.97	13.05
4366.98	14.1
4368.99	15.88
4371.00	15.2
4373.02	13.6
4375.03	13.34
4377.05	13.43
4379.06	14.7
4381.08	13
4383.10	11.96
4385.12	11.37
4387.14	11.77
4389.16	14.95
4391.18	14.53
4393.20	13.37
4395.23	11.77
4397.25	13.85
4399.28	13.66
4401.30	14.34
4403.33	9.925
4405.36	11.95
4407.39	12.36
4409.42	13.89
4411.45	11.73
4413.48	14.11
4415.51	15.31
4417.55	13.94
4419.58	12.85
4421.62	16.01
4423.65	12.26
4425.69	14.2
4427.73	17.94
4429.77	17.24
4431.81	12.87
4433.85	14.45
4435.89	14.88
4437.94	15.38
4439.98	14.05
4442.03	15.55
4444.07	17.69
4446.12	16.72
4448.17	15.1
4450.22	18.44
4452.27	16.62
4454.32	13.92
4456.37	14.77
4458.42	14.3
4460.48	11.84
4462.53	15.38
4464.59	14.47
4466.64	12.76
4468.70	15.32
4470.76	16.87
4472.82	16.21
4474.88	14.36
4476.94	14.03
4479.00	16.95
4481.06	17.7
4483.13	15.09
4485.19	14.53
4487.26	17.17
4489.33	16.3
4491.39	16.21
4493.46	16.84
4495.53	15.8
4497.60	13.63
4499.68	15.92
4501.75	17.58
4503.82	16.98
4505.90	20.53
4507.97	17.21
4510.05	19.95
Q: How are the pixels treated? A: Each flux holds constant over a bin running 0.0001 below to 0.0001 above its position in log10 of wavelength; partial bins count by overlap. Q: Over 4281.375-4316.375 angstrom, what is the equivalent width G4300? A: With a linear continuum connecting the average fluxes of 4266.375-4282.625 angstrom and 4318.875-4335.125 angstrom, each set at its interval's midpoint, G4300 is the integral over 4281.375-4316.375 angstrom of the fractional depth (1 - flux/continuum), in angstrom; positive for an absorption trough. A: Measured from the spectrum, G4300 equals 6.0 angstrom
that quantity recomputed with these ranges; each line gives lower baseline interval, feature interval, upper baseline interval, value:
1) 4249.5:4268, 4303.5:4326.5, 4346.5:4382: 4.6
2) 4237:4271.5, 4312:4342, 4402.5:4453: 2.3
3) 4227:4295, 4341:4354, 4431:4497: 0.6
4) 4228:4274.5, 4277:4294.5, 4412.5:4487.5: 2.0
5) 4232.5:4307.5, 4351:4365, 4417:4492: -0.9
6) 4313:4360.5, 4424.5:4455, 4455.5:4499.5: -1.9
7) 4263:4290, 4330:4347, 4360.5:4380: 0.8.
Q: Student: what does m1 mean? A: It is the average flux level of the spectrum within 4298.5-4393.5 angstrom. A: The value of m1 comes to 12.8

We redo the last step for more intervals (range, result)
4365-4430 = 13.7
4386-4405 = 13.1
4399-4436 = 13.9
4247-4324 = 11.9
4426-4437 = 15.4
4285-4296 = 10.6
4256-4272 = 12.8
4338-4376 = 13.9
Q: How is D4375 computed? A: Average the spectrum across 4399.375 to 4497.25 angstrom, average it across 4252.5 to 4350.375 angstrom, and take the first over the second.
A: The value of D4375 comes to 1.24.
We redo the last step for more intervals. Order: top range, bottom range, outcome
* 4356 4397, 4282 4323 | 1.27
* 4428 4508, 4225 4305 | 1.29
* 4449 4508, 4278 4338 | 1.36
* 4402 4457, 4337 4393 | 1.06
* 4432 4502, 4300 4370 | 1.22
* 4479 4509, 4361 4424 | 1.23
